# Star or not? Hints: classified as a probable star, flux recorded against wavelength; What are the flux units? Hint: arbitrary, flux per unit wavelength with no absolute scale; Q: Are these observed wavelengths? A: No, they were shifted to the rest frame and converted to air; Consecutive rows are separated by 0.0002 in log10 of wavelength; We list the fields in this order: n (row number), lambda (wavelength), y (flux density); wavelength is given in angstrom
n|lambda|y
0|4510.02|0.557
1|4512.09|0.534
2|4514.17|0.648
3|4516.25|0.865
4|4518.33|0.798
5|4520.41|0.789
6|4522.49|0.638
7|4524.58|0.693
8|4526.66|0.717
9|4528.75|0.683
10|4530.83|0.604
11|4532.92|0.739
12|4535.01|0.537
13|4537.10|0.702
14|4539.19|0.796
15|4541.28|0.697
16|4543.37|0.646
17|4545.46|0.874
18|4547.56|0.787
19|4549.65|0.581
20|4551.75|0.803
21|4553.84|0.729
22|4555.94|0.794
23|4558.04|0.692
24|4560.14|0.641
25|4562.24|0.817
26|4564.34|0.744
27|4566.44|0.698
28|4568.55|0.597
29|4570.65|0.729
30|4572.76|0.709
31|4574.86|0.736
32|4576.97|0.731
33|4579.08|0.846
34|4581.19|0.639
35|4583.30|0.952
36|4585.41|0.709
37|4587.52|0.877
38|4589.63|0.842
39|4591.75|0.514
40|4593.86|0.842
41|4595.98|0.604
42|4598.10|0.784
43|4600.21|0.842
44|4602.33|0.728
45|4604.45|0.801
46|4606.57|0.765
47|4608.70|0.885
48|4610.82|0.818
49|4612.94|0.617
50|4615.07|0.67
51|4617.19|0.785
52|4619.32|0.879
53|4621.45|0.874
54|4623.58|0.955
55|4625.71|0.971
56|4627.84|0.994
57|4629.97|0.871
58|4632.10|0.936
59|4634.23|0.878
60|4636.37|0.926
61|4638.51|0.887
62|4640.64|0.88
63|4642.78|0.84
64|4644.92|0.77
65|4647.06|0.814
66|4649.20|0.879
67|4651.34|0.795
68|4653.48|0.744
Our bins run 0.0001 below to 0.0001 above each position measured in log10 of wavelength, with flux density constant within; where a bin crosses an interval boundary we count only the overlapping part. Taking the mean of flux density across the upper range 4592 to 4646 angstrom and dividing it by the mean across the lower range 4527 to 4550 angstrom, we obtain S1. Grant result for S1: 1.18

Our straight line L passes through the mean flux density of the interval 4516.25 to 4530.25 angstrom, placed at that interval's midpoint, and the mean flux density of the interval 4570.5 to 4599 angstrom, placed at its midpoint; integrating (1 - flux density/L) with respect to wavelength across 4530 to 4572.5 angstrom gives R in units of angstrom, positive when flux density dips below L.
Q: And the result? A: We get 1.6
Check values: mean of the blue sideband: 0.727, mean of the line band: 0.711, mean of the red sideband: 0.751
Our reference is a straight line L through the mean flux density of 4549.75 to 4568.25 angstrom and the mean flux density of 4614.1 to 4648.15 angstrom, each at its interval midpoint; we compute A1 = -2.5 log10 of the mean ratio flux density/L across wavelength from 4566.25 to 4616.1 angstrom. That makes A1 0.06 mag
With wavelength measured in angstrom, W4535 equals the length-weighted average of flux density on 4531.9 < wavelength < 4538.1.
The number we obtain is 0.658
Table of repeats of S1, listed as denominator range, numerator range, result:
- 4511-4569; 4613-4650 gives 1.22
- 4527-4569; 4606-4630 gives 1.18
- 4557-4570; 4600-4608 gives 1.12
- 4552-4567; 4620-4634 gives 1.26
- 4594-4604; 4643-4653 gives 1.08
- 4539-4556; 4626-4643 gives 1.23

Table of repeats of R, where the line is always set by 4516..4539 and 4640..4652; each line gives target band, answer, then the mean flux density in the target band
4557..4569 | 0.6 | 0.703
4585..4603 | 0.5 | 0.751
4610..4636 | -1.7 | 0.856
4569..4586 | 0.1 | 0.752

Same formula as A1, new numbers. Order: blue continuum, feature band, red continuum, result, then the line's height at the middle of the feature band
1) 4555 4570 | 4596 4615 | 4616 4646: 0.08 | 0.822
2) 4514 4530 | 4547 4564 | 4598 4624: 0.04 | 0.756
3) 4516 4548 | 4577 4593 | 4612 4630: 0.04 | 0.794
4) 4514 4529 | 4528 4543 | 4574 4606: 0.10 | 0.741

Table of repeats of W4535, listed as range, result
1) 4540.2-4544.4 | 0.673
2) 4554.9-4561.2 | 0.709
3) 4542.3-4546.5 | 0.76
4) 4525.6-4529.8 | 0.701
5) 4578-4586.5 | 0.787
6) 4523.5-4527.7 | 0.704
